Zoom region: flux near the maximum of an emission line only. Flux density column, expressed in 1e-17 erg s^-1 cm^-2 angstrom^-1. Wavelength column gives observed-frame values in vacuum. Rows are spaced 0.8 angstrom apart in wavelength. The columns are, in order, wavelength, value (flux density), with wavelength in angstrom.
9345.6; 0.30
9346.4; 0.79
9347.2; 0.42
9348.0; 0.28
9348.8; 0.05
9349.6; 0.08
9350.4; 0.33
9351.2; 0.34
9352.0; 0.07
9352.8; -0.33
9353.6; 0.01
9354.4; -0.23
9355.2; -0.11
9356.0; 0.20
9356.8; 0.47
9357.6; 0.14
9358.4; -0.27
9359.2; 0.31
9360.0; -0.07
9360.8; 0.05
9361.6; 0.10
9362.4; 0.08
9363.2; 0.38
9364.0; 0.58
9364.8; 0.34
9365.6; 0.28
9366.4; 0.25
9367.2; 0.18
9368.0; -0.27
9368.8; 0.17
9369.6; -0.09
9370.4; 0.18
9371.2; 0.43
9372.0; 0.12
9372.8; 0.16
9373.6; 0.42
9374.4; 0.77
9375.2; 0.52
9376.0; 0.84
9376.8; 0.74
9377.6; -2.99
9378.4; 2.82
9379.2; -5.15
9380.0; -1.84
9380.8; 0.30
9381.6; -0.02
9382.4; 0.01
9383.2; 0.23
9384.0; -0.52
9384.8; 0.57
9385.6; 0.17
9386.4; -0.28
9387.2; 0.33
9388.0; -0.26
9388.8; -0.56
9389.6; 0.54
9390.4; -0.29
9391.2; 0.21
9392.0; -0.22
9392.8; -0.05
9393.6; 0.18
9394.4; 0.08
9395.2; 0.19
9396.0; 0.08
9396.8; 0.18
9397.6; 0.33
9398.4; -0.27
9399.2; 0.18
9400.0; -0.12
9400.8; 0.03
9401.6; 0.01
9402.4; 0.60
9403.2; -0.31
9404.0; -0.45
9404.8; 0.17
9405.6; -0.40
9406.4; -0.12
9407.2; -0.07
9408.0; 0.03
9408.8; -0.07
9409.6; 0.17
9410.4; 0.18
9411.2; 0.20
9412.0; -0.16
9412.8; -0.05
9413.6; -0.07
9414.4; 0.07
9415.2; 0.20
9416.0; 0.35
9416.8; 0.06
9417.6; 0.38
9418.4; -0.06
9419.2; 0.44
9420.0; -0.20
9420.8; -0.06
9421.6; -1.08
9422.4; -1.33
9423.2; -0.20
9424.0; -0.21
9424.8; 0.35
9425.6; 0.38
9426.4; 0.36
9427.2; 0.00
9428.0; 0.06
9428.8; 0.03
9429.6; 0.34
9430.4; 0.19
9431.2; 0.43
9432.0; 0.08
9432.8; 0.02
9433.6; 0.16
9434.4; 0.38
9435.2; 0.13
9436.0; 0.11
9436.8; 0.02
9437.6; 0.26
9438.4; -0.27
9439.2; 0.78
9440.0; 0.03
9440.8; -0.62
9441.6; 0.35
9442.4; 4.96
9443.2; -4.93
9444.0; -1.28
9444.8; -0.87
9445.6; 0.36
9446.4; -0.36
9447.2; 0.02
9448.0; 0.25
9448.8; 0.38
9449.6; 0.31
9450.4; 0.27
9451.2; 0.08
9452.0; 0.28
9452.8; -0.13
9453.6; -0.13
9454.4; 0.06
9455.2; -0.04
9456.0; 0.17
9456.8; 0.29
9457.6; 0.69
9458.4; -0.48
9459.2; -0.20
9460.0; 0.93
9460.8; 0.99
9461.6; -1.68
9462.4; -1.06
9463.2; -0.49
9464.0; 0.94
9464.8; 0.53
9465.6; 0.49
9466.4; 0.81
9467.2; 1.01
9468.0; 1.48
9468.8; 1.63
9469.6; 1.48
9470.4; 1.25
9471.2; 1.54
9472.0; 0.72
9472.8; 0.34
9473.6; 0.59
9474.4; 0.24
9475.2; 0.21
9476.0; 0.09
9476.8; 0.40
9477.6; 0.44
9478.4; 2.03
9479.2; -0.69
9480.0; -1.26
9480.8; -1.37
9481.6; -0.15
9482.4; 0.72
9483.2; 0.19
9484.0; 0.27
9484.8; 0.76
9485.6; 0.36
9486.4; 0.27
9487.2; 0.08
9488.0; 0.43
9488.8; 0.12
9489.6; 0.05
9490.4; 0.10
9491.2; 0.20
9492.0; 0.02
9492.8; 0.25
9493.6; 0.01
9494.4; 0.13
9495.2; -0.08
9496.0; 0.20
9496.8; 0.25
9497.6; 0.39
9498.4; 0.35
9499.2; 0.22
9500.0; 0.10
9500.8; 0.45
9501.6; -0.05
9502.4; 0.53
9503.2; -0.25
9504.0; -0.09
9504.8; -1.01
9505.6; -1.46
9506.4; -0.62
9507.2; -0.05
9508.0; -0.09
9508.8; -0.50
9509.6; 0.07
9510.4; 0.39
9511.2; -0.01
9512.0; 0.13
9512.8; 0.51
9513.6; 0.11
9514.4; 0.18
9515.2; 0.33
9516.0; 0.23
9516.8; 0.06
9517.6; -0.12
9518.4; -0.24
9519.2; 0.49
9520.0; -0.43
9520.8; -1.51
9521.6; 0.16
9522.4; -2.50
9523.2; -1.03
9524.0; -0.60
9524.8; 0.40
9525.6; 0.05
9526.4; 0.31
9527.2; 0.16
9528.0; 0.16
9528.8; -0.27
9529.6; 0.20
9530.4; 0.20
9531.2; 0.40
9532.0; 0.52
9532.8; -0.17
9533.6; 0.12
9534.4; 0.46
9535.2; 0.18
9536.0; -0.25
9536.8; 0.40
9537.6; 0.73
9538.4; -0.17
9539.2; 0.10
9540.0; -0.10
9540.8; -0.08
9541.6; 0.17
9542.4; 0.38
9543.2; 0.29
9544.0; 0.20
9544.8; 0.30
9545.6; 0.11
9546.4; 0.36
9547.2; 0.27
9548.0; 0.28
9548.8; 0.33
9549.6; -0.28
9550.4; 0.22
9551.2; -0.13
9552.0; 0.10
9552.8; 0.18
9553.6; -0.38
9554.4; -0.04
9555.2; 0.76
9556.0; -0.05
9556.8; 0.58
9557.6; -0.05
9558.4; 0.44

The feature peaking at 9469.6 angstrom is H-beta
